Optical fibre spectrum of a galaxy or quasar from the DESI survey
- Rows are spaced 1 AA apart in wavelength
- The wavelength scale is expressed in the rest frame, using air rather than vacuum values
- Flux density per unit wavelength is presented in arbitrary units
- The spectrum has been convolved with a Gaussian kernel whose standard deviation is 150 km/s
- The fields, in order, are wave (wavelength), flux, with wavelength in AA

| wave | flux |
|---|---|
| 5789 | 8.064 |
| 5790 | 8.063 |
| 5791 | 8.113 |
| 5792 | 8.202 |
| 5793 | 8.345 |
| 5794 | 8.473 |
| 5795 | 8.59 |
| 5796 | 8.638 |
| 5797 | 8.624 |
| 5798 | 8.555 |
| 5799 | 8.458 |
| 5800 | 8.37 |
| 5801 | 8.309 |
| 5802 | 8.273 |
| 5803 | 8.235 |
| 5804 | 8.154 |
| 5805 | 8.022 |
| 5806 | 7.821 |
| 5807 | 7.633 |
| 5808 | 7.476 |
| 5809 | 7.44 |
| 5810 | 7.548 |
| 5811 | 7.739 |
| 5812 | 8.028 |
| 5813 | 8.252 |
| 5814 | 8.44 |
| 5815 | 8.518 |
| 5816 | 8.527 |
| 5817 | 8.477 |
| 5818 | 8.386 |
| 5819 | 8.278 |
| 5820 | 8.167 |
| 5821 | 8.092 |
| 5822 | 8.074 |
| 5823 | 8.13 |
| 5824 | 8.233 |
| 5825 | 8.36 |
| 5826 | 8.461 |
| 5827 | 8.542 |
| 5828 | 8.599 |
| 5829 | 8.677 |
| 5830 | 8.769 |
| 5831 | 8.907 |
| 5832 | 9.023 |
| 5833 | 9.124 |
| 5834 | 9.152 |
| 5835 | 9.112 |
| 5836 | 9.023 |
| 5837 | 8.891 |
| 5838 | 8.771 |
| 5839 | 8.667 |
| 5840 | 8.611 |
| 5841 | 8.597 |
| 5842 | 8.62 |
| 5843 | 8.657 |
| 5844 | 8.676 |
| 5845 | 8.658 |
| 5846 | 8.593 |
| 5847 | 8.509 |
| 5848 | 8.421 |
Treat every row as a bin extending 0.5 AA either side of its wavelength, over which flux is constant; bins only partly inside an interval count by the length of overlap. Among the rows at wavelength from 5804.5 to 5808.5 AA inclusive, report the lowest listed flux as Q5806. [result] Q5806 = 7.476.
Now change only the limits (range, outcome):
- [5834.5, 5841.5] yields 8.597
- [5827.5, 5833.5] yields 8.599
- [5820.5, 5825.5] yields 8.074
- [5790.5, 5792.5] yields 8.113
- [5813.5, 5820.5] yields 8.167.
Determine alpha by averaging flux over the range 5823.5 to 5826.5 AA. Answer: 8.35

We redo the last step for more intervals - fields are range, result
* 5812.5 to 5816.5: 8.43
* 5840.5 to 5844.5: 8.64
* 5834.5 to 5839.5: 8.89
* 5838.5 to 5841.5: 8.62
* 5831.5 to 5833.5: 9.07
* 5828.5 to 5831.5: 8.78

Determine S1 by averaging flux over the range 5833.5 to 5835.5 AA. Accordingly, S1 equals 9.13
